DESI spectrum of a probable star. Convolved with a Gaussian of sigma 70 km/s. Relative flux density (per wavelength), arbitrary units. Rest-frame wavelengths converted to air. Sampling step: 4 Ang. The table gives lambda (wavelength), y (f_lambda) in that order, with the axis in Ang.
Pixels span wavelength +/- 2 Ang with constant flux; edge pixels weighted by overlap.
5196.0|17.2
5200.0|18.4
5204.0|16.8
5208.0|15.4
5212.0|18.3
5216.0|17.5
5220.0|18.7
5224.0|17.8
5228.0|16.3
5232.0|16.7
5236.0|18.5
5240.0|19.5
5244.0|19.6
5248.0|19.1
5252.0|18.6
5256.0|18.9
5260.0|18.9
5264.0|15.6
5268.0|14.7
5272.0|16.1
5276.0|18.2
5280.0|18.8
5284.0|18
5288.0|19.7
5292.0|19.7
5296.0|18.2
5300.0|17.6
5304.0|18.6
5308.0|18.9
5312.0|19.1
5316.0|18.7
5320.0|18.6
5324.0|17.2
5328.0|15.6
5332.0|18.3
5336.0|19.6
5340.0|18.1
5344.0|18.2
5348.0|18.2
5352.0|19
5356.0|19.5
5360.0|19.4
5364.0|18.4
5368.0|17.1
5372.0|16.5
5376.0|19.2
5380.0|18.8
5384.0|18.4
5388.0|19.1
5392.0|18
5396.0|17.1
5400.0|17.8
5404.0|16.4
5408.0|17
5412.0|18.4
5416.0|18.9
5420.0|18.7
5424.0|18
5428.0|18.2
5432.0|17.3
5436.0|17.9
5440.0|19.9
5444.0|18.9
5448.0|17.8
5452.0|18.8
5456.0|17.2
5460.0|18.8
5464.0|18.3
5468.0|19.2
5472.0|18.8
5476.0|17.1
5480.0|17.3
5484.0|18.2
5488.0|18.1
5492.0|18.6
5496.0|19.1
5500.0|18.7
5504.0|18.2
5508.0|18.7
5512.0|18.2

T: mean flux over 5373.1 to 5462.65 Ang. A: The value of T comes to 18.2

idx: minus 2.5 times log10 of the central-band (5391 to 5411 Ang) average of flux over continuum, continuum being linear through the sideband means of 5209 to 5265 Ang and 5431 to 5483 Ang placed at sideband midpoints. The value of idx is 0.06 mag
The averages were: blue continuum 18.1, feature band 17.3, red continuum 18.3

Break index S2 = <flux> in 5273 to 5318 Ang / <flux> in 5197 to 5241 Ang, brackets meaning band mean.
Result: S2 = 1.06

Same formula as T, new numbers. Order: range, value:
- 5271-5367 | 18.4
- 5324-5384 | 18.2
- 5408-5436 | 18.1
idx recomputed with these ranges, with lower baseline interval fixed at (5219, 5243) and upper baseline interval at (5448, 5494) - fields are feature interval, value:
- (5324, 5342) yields 0.014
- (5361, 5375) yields 0.029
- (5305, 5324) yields -0.036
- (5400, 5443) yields 0.004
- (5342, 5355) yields -0.028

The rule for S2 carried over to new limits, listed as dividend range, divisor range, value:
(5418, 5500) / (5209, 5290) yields 1.02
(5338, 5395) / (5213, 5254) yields 1.01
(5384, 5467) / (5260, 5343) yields 1.01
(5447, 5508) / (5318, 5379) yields 1.01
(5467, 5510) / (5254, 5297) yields 1.03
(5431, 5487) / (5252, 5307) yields 1.02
